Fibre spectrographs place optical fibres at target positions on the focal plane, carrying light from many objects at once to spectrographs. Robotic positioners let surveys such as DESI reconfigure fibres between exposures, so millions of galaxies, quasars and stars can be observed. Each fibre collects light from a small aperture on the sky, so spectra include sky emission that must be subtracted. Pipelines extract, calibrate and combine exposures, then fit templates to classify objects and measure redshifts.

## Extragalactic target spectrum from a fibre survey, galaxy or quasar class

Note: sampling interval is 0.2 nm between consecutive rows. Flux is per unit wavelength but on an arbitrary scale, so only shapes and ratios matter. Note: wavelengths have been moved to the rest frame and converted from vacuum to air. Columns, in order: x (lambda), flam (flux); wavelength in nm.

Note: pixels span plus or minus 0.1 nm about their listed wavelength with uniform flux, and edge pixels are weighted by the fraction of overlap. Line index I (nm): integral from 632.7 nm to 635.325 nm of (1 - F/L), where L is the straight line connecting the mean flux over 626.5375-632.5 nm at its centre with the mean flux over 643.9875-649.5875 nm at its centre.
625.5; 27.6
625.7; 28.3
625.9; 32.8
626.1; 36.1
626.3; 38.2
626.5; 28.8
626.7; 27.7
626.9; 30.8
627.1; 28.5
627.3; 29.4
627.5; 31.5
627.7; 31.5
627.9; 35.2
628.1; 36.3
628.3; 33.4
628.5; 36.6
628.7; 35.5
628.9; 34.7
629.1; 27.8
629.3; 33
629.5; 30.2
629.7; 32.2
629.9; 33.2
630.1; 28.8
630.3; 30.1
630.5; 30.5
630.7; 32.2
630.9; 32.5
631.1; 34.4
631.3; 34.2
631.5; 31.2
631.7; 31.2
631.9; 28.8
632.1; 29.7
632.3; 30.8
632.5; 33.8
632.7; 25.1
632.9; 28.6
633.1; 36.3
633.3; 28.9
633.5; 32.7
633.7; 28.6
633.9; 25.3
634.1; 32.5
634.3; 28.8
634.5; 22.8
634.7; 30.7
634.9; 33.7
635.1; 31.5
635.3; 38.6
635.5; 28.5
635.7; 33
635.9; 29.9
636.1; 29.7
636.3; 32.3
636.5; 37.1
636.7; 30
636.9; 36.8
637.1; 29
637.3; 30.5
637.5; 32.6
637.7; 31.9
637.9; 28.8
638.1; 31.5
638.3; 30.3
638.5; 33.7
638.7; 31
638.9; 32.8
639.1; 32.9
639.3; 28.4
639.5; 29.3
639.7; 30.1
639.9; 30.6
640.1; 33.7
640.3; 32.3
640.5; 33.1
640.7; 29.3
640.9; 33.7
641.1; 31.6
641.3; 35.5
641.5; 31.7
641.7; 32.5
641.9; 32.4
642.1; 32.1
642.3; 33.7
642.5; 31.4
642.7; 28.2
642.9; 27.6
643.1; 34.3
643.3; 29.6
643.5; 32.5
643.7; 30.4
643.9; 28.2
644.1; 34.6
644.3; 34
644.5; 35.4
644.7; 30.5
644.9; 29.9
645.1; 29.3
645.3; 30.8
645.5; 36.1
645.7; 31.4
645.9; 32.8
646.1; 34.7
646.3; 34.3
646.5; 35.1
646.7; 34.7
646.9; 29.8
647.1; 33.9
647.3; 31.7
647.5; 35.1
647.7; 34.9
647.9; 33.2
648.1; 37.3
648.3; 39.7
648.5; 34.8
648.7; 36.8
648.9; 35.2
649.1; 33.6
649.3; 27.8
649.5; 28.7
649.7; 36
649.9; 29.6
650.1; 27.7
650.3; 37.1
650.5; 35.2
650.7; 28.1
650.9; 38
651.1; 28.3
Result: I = 0.16 nm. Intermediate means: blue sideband 31.8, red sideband 33.4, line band 30.3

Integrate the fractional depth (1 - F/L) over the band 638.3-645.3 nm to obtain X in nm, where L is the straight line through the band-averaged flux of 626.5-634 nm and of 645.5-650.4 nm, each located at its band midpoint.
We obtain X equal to 0.258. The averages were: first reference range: 31.3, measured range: 31.6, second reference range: 33.6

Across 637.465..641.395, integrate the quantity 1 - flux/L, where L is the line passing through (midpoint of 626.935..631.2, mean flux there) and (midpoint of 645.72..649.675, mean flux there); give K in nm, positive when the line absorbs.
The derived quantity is 0.18 nm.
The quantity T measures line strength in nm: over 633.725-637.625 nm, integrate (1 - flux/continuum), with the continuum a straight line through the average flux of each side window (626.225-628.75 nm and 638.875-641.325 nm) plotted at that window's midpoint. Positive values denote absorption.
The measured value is 0.091 nm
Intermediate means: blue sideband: 32.5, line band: 31.2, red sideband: 31.6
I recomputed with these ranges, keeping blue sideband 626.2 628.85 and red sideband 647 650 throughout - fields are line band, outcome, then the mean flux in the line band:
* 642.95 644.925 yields 0.100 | 31.9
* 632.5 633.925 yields 0.133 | 29.9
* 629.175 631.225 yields 0.068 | 31.7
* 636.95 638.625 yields 0.102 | 31.2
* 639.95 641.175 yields 0.043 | 32.2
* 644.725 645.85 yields 0.073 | 31.5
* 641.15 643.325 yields 0.111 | 31.8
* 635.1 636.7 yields 0.031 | 32.5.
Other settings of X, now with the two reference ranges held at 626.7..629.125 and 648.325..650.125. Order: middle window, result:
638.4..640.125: 0.07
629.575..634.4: 0.26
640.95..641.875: 0.00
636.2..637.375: 0.00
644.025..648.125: -0.06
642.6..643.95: 0.10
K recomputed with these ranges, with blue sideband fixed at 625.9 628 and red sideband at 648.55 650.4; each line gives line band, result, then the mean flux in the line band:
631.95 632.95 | 0.075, 29.6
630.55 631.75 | -0.024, 32.6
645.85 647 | -0.040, 33.6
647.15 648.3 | -0.084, 34.9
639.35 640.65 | 0.038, 31.3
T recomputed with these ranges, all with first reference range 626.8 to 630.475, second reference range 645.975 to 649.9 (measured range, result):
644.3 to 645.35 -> 0.07 nm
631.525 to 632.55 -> 0.05 nm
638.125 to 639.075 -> 0.03 nm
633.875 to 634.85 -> 0.12 nm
